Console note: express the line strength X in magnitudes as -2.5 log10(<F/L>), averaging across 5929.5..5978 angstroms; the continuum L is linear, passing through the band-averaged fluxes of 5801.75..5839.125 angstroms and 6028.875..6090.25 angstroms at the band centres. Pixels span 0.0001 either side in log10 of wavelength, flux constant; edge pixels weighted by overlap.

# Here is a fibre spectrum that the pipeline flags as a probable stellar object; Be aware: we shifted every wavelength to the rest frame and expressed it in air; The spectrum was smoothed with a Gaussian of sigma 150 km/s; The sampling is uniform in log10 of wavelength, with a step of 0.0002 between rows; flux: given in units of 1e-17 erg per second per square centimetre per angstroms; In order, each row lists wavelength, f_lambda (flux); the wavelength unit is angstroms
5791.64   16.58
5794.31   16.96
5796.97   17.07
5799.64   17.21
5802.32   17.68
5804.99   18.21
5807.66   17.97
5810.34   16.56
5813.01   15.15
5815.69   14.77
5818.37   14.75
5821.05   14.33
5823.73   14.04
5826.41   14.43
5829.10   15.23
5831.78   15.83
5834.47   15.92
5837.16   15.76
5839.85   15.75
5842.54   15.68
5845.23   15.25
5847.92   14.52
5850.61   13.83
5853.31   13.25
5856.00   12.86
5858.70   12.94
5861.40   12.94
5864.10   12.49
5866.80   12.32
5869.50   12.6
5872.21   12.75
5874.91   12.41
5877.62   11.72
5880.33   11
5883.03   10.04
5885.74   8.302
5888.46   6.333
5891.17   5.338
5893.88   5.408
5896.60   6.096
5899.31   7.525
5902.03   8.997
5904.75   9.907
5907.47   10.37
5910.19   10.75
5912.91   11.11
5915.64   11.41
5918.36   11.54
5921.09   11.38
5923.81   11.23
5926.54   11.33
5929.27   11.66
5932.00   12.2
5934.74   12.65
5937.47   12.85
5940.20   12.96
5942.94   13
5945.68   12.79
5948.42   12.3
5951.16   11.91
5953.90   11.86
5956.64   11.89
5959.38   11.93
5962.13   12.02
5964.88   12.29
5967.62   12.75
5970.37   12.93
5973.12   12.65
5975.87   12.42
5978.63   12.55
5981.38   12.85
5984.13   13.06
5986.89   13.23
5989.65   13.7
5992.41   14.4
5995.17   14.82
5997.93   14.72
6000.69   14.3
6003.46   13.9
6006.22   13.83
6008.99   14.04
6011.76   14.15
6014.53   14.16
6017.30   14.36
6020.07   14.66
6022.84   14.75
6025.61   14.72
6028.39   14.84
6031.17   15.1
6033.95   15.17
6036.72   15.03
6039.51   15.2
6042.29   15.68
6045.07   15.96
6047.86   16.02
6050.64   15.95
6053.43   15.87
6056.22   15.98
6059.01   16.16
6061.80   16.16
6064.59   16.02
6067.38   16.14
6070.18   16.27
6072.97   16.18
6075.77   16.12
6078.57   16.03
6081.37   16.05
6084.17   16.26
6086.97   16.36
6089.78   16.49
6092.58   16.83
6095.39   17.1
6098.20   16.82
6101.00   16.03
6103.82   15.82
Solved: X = 0.263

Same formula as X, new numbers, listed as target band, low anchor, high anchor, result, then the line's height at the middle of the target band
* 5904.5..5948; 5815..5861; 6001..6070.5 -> 0.26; 14.9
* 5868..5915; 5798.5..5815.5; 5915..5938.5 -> 0.37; 13.3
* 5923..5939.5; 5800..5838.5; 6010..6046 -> 0.26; 15.3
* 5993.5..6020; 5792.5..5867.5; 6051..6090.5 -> 0.12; 15.9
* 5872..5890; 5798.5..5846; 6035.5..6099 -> 0.48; 15.9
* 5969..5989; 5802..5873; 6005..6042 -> 0.14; 14.7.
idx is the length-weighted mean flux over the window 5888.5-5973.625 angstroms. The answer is 11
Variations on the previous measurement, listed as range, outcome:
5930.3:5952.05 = 12.6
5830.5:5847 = 15.7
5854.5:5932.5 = 10.5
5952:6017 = 13.2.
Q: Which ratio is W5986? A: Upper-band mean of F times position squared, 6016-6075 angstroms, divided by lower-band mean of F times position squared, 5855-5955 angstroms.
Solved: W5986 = 1.49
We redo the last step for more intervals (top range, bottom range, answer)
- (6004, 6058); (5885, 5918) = 1.83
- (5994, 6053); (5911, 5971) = 1.26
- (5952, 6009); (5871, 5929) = 1.38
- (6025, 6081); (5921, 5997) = 1.29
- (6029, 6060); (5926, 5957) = 1.31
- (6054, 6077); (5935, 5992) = 1.32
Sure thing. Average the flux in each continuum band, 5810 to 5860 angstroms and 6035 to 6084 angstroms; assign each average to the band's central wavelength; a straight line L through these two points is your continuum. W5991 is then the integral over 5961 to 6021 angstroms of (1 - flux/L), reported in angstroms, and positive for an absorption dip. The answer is 7.9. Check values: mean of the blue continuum 14.7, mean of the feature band 13.5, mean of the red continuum 15.9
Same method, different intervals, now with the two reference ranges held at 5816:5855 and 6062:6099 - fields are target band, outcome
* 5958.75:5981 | 4.55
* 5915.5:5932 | 4.20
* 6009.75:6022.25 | 1.26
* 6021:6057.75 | 1.60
